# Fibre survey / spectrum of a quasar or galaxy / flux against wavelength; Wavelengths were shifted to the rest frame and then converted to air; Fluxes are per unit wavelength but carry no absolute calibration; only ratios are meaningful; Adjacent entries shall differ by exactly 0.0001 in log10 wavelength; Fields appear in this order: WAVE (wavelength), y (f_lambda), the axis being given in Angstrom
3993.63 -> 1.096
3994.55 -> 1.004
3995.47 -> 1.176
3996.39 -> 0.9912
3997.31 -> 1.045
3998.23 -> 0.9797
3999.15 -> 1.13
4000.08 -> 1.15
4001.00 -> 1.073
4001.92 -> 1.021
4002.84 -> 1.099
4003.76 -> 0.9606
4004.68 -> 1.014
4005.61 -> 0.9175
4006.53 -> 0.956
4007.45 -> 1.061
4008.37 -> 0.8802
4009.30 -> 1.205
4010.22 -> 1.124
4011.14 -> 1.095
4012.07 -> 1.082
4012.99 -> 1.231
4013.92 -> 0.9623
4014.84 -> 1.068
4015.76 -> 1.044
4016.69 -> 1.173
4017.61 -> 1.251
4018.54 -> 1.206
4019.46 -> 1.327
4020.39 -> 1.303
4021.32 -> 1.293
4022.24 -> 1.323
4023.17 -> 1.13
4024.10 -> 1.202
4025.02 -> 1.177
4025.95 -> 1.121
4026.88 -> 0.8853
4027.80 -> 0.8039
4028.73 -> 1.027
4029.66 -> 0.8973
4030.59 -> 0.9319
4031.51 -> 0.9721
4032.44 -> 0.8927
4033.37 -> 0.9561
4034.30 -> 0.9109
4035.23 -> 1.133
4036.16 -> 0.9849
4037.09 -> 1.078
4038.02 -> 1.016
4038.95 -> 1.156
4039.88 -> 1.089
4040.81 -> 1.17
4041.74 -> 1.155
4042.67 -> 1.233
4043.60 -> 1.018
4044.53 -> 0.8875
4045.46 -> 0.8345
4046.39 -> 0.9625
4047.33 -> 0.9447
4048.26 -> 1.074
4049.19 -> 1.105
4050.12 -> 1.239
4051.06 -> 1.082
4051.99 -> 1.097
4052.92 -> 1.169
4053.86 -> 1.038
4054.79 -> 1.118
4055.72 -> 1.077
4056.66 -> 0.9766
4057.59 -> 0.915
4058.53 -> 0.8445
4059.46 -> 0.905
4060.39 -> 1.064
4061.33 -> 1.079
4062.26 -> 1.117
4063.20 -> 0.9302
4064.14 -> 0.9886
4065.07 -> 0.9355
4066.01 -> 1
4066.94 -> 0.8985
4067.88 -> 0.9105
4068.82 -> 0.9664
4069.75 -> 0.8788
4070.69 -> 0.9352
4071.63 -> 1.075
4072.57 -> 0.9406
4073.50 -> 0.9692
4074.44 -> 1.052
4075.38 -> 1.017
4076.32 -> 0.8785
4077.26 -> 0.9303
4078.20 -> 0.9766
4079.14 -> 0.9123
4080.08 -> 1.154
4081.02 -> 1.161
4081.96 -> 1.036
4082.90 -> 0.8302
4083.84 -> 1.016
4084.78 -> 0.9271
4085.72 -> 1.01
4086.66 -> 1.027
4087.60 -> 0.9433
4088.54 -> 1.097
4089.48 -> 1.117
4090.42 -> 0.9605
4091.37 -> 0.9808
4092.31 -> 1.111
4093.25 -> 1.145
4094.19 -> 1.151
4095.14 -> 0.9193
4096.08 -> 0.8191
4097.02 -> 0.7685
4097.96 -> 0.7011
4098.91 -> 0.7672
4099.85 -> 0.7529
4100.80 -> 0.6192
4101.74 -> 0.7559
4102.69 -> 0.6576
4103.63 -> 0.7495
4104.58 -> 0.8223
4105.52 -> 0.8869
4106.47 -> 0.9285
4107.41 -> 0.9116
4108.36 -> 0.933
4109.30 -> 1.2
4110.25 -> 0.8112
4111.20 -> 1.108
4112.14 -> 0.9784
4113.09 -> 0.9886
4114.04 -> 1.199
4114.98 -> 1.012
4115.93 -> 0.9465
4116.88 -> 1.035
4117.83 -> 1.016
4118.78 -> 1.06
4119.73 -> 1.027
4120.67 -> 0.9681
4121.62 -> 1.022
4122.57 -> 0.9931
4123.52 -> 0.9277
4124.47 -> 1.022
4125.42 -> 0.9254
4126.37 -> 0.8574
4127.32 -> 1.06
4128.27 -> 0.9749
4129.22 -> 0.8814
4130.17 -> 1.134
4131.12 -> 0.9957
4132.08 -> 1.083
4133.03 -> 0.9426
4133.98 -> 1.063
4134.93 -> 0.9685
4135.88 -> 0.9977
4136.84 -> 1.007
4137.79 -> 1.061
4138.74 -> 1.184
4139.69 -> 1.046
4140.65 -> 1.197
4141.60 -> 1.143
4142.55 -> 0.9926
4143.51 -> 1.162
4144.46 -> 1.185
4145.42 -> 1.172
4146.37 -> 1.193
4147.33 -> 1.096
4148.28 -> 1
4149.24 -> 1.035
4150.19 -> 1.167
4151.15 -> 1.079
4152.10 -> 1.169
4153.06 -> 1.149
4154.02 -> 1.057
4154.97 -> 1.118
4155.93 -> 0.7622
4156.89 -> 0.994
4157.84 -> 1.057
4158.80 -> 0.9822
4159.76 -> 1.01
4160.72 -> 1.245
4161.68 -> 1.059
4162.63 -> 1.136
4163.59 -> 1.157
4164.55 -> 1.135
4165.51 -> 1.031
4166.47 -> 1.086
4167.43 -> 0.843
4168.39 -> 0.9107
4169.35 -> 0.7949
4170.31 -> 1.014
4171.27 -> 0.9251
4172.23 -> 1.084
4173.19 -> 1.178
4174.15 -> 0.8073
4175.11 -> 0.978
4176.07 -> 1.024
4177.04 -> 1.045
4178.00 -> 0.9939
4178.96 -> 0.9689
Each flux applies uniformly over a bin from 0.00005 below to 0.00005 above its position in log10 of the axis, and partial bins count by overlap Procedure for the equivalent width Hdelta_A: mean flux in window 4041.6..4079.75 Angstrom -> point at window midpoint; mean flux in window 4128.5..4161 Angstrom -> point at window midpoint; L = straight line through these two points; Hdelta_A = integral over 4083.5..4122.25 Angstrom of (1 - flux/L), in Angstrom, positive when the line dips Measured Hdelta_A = 3.3 Angstrom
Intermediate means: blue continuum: 1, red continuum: 1.07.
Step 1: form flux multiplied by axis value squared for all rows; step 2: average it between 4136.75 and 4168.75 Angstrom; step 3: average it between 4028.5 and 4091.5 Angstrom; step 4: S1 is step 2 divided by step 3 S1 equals 1.1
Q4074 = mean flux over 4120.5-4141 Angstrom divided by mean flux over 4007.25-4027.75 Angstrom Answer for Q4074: 0.89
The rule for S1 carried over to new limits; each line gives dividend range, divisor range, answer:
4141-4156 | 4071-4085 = 1.15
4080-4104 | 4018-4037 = 0.89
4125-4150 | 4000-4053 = 1.04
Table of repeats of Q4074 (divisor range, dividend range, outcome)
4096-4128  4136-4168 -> 1.17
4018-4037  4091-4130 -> 0.87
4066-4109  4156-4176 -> 1.09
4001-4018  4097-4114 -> 0.81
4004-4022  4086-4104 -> 0.81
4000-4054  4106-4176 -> 0.96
